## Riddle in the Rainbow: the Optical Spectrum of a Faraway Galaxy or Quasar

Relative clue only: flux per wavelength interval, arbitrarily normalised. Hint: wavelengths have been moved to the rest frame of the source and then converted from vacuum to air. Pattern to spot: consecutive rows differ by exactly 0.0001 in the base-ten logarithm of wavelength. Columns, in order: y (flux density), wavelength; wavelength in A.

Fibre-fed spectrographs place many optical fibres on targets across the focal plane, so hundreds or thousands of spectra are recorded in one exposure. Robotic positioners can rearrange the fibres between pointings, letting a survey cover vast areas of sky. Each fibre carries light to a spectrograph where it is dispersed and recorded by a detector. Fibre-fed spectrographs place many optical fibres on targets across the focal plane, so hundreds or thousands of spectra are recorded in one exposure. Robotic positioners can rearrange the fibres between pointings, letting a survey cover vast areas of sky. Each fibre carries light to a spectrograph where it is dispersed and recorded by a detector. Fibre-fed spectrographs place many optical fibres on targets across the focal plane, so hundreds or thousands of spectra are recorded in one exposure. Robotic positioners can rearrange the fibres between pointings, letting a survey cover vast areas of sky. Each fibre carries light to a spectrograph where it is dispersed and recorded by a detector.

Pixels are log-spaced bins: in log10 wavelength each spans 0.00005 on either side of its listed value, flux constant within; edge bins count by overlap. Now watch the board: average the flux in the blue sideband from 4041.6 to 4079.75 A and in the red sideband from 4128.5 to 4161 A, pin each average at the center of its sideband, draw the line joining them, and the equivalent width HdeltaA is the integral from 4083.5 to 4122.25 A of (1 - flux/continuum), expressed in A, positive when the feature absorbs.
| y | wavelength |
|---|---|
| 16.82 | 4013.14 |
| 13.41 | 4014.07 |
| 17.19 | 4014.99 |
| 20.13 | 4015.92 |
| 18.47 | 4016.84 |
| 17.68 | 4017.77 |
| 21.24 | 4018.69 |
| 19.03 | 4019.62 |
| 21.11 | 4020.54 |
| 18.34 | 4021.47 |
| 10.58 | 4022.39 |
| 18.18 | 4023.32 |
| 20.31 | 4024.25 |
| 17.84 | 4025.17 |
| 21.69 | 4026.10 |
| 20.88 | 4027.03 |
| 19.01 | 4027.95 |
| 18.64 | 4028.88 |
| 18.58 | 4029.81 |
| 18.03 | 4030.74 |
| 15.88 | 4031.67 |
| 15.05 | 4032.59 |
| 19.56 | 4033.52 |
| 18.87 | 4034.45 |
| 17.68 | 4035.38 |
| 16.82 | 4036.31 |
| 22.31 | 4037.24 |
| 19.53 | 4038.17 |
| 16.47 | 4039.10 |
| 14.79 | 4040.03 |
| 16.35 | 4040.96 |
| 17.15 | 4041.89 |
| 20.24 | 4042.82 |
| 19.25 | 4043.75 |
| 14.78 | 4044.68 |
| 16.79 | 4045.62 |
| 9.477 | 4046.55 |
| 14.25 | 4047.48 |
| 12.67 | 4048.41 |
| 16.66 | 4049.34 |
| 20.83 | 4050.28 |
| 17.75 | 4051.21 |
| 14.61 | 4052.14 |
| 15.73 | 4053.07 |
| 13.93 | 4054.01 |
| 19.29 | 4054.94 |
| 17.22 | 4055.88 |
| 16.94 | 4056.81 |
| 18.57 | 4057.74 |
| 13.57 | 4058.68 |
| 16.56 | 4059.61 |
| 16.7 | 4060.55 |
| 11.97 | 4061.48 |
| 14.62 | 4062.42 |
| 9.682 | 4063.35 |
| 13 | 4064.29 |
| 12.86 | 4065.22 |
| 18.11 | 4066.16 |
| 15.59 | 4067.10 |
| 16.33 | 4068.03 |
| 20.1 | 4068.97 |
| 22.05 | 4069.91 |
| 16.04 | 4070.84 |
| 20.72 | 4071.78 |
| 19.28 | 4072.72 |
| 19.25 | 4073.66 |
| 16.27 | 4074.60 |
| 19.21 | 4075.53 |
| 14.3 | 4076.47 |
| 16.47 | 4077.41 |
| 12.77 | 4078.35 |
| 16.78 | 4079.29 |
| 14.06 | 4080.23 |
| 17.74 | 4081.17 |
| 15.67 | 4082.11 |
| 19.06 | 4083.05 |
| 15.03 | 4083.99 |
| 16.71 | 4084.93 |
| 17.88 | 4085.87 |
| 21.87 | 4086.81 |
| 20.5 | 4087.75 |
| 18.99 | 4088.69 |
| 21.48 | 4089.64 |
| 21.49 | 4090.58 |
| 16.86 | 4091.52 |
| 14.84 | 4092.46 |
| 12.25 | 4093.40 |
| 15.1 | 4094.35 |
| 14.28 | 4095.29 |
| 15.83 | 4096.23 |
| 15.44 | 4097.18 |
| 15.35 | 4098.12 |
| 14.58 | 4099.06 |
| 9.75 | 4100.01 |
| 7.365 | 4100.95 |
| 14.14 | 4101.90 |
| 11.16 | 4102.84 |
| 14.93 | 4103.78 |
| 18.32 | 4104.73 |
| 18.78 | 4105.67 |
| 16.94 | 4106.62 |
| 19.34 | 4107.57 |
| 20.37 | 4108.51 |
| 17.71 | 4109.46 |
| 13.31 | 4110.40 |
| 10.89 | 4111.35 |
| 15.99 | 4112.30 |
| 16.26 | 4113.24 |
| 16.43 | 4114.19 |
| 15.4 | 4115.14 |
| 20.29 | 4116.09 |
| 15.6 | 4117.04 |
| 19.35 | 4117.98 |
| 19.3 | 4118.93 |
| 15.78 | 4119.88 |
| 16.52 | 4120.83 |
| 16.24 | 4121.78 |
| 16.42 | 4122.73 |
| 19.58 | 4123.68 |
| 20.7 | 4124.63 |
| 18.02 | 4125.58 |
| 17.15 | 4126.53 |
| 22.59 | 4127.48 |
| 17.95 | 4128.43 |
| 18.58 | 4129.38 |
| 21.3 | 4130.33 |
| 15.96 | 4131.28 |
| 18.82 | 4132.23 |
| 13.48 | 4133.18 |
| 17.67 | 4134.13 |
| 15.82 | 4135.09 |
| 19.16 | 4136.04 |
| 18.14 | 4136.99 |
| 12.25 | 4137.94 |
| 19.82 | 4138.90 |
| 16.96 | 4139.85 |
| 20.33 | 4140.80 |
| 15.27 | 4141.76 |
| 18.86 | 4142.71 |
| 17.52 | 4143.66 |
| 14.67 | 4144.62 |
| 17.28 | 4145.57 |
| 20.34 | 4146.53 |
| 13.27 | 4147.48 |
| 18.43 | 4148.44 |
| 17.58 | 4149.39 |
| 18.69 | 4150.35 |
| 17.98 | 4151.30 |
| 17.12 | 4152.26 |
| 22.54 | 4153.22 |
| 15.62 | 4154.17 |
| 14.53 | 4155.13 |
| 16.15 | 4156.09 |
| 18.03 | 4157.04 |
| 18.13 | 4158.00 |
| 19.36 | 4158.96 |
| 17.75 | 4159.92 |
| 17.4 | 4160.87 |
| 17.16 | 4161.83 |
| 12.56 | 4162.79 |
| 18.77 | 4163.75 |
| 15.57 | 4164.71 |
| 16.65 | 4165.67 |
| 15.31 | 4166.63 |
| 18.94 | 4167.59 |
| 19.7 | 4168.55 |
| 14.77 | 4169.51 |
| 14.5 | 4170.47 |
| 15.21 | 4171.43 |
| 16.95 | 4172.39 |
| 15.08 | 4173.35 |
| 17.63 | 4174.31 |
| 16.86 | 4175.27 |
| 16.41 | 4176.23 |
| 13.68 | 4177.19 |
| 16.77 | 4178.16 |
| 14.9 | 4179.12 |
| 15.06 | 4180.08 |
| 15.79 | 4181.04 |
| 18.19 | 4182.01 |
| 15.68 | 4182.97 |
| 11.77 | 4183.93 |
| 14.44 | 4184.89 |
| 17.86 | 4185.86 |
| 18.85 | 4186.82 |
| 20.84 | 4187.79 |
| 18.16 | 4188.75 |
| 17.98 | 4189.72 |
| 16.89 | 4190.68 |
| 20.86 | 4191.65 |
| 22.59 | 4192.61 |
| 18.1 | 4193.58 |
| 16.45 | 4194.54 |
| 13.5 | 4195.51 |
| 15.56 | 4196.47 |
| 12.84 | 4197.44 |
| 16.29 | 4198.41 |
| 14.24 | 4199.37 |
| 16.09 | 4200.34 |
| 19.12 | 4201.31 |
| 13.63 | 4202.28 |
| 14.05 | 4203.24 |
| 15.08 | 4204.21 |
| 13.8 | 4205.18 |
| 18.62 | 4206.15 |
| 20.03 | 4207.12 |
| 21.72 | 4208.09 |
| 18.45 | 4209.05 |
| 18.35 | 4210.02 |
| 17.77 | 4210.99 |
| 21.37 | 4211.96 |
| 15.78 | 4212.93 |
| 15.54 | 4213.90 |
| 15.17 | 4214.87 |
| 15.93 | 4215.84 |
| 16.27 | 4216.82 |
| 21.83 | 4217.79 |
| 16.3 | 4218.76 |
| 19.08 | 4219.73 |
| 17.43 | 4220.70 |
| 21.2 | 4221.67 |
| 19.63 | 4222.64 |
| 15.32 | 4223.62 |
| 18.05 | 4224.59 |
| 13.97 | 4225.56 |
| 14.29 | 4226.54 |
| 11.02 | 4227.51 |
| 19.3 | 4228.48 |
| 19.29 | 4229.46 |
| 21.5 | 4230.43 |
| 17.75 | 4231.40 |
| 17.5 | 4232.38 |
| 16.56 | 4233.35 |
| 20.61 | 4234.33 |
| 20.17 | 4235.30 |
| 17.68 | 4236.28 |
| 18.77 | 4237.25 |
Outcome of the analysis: 1.4 A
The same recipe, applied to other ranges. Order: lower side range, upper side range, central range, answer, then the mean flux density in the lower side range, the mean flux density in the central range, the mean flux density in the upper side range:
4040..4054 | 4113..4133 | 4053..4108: 2.0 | 16.1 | 16.3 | 18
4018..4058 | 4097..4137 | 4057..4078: 1.0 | 17.5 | 16.4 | 16.7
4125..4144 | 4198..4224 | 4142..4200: 2.5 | 17.8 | 16.8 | 17.3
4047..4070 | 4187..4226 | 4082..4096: -1.1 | 15.9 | 17.5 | 17.4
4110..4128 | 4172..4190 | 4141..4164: -0.7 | 17.2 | 17.3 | 16.4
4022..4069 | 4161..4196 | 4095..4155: -0.6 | 16.7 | 16.8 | 16.7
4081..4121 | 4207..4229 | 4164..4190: 1.0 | 16.4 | 16.4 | 17.5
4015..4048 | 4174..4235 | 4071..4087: 0.4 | 17.8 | 17.1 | 17.1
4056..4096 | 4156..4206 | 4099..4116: 1.5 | 16.7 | 15.2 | 16.5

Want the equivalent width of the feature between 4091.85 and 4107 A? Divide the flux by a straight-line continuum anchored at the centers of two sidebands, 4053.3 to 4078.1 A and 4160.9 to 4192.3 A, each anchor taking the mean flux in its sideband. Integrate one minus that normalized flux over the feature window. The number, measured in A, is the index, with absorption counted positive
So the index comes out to 2.0 A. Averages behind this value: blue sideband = 16.4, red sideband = 16.6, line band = 14.3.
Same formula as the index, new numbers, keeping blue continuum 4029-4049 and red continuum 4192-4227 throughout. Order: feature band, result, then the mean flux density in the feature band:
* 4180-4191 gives 0.1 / 16.9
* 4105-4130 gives -0.8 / 17.5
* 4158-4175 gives 0.3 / 16.7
